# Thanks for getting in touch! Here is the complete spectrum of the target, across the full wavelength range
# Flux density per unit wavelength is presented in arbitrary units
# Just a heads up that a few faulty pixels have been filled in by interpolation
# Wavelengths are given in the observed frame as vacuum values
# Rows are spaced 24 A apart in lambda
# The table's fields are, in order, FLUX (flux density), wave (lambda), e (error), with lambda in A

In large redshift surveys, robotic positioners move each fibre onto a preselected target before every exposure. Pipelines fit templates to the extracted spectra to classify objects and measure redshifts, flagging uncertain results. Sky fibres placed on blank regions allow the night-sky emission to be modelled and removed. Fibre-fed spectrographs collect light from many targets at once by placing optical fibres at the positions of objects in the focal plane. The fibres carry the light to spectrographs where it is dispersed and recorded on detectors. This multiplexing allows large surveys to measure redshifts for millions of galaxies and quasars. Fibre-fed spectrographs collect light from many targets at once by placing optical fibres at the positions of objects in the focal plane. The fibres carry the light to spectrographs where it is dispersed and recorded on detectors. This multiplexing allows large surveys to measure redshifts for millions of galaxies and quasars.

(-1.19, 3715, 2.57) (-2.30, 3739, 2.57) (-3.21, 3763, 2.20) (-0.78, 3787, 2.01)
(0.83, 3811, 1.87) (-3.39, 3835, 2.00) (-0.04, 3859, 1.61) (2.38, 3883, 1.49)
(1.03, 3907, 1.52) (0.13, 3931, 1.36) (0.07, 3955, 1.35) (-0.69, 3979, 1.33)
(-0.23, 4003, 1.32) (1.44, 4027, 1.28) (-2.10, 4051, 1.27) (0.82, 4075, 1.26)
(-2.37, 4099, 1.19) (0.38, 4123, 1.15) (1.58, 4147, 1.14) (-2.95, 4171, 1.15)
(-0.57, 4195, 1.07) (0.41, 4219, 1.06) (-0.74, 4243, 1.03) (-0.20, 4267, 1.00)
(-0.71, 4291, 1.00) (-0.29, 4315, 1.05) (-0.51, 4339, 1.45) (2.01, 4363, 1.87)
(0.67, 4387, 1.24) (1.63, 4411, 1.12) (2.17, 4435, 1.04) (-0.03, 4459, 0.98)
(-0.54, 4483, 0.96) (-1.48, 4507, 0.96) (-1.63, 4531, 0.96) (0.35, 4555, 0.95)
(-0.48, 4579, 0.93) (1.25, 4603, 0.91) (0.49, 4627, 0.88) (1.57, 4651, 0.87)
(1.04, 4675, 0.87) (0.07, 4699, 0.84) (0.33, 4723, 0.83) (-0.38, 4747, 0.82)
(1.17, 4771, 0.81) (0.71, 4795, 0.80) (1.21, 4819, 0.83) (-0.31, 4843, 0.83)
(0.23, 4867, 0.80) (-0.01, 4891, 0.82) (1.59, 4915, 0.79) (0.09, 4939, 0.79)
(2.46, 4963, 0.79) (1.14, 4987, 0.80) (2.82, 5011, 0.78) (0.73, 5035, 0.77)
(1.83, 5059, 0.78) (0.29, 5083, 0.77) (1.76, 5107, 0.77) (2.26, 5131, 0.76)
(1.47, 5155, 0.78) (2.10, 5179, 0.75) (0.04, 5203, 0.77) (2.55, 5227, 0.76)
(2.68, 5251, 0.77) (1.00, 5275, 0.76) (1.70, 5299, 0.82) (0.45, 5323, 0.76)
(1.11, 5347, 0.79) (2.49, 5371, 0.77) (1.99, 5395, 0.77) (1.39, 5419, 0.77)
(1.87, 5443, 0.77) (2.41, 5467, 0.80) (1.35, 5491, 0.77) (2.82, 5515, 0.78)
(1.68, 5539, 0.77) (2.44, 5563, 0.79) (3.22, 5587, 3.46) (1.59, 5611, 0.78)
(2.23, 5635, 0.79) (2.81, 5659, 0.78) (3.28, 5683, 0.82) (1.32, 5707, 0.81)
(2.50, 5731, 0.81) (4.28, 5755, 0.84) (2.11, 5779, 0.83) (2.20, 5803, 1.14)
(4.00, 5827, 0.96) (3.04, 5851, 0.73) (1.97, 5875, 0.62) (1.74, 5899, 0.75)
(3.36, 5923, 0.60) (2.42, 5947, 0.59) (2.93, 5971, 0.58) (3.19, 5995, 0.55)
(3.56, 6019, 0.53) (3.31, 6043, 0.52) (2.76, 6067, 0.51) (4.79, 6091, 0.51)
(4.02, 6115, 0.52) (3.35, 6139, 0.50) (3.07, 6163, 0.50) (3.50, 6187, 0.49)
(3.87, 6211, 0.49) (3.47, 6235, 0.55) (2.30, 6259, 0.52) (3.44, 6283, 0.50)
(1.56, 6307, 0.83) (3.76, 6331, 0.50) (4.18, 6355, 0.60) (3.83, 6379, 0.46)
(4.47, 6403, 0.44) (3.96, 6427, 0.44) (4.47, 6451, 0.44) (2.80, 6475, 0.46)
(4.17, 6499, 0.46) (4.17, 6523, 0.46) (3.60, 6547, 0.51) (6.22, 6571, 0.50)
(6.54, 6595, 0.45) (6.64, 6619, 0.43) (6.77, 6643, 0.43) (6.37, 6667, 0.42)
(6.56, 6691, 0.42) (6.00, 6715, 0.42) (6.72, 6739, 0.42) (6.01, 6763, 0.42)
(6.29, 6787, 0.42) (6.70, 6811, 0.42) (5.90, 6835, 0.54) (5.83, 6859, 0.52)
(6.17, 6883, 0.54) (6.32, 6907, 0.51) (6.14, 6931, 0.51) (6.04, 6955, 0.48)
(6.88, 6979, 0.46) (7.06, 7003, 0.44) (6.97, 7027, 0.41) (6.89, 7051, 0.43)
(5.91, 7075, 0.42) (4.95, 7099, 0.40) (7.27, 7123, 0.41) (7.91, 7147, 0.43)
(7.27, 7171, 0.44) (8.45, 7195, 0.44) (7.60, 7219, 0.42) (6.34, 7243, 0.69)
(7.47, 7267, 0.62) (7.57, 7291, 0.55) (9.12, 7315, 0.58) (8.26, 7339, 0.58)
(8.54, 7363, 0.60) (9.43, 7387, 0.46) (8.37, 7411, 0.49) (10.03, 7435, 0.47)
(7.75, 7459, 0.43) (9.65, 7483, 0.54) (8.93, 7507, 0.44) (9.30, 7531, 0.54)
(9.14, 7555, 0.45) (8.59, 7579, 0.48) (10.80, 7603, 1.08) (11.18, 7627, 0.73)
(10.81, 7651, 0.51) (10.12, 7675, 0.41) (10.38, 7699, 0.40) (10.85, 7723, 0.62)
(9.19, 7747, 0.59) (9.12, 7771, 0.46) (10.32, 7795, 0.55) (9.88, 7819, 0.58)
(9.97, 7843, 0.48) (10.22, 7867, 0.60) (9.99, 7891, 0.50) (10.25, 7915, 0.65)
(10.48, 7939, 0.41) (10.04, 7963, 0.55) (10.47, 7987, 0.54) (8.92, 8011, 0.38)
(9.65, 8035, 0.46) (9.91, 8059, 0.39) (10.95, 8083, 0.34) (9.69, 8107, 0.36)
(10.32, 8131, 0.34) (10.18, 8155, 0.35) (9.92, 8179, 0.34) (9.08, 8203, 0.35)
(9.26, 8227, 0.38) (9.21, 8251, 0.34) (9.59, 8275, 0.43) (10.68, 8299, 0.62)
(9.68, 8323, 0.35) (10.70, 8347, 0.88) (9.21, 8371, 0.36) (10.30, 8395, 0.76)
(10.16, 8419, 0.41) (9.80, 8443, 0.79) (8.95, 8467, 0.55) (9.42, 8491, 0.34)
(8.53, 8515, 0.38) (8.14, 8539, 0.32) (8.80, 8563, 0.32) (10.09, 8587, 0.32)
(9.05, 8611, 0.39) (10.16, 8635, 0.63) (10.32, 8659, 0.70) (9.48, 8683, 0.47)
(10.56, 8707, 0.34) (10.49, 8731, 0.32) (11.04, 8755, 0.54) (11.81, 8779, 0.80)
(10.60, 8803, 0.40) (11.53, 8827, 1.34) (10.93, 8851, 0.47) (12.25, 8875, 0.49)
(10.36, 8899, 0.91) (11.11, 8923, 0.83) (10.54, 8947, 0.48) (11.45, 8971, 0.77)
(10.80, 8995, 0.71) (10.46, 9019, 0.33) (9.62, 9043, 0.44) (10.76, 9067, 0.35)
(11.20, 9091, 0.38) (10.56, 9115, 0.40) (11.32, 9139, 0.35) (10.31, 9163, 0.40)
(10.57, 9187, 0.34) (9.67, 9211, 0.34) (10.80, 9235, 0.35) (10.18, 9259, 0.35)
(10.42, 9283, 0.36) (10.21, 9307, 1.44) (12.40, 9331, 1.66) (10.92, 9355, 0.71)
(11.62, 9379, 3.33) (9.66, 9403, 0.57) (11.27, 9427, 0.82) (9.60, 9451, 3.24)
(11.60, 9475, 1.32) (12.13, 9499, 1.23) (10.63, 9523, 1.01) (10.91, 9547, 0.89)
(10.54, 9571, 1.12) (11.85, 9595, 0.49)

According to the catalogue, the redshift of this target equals 0.647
